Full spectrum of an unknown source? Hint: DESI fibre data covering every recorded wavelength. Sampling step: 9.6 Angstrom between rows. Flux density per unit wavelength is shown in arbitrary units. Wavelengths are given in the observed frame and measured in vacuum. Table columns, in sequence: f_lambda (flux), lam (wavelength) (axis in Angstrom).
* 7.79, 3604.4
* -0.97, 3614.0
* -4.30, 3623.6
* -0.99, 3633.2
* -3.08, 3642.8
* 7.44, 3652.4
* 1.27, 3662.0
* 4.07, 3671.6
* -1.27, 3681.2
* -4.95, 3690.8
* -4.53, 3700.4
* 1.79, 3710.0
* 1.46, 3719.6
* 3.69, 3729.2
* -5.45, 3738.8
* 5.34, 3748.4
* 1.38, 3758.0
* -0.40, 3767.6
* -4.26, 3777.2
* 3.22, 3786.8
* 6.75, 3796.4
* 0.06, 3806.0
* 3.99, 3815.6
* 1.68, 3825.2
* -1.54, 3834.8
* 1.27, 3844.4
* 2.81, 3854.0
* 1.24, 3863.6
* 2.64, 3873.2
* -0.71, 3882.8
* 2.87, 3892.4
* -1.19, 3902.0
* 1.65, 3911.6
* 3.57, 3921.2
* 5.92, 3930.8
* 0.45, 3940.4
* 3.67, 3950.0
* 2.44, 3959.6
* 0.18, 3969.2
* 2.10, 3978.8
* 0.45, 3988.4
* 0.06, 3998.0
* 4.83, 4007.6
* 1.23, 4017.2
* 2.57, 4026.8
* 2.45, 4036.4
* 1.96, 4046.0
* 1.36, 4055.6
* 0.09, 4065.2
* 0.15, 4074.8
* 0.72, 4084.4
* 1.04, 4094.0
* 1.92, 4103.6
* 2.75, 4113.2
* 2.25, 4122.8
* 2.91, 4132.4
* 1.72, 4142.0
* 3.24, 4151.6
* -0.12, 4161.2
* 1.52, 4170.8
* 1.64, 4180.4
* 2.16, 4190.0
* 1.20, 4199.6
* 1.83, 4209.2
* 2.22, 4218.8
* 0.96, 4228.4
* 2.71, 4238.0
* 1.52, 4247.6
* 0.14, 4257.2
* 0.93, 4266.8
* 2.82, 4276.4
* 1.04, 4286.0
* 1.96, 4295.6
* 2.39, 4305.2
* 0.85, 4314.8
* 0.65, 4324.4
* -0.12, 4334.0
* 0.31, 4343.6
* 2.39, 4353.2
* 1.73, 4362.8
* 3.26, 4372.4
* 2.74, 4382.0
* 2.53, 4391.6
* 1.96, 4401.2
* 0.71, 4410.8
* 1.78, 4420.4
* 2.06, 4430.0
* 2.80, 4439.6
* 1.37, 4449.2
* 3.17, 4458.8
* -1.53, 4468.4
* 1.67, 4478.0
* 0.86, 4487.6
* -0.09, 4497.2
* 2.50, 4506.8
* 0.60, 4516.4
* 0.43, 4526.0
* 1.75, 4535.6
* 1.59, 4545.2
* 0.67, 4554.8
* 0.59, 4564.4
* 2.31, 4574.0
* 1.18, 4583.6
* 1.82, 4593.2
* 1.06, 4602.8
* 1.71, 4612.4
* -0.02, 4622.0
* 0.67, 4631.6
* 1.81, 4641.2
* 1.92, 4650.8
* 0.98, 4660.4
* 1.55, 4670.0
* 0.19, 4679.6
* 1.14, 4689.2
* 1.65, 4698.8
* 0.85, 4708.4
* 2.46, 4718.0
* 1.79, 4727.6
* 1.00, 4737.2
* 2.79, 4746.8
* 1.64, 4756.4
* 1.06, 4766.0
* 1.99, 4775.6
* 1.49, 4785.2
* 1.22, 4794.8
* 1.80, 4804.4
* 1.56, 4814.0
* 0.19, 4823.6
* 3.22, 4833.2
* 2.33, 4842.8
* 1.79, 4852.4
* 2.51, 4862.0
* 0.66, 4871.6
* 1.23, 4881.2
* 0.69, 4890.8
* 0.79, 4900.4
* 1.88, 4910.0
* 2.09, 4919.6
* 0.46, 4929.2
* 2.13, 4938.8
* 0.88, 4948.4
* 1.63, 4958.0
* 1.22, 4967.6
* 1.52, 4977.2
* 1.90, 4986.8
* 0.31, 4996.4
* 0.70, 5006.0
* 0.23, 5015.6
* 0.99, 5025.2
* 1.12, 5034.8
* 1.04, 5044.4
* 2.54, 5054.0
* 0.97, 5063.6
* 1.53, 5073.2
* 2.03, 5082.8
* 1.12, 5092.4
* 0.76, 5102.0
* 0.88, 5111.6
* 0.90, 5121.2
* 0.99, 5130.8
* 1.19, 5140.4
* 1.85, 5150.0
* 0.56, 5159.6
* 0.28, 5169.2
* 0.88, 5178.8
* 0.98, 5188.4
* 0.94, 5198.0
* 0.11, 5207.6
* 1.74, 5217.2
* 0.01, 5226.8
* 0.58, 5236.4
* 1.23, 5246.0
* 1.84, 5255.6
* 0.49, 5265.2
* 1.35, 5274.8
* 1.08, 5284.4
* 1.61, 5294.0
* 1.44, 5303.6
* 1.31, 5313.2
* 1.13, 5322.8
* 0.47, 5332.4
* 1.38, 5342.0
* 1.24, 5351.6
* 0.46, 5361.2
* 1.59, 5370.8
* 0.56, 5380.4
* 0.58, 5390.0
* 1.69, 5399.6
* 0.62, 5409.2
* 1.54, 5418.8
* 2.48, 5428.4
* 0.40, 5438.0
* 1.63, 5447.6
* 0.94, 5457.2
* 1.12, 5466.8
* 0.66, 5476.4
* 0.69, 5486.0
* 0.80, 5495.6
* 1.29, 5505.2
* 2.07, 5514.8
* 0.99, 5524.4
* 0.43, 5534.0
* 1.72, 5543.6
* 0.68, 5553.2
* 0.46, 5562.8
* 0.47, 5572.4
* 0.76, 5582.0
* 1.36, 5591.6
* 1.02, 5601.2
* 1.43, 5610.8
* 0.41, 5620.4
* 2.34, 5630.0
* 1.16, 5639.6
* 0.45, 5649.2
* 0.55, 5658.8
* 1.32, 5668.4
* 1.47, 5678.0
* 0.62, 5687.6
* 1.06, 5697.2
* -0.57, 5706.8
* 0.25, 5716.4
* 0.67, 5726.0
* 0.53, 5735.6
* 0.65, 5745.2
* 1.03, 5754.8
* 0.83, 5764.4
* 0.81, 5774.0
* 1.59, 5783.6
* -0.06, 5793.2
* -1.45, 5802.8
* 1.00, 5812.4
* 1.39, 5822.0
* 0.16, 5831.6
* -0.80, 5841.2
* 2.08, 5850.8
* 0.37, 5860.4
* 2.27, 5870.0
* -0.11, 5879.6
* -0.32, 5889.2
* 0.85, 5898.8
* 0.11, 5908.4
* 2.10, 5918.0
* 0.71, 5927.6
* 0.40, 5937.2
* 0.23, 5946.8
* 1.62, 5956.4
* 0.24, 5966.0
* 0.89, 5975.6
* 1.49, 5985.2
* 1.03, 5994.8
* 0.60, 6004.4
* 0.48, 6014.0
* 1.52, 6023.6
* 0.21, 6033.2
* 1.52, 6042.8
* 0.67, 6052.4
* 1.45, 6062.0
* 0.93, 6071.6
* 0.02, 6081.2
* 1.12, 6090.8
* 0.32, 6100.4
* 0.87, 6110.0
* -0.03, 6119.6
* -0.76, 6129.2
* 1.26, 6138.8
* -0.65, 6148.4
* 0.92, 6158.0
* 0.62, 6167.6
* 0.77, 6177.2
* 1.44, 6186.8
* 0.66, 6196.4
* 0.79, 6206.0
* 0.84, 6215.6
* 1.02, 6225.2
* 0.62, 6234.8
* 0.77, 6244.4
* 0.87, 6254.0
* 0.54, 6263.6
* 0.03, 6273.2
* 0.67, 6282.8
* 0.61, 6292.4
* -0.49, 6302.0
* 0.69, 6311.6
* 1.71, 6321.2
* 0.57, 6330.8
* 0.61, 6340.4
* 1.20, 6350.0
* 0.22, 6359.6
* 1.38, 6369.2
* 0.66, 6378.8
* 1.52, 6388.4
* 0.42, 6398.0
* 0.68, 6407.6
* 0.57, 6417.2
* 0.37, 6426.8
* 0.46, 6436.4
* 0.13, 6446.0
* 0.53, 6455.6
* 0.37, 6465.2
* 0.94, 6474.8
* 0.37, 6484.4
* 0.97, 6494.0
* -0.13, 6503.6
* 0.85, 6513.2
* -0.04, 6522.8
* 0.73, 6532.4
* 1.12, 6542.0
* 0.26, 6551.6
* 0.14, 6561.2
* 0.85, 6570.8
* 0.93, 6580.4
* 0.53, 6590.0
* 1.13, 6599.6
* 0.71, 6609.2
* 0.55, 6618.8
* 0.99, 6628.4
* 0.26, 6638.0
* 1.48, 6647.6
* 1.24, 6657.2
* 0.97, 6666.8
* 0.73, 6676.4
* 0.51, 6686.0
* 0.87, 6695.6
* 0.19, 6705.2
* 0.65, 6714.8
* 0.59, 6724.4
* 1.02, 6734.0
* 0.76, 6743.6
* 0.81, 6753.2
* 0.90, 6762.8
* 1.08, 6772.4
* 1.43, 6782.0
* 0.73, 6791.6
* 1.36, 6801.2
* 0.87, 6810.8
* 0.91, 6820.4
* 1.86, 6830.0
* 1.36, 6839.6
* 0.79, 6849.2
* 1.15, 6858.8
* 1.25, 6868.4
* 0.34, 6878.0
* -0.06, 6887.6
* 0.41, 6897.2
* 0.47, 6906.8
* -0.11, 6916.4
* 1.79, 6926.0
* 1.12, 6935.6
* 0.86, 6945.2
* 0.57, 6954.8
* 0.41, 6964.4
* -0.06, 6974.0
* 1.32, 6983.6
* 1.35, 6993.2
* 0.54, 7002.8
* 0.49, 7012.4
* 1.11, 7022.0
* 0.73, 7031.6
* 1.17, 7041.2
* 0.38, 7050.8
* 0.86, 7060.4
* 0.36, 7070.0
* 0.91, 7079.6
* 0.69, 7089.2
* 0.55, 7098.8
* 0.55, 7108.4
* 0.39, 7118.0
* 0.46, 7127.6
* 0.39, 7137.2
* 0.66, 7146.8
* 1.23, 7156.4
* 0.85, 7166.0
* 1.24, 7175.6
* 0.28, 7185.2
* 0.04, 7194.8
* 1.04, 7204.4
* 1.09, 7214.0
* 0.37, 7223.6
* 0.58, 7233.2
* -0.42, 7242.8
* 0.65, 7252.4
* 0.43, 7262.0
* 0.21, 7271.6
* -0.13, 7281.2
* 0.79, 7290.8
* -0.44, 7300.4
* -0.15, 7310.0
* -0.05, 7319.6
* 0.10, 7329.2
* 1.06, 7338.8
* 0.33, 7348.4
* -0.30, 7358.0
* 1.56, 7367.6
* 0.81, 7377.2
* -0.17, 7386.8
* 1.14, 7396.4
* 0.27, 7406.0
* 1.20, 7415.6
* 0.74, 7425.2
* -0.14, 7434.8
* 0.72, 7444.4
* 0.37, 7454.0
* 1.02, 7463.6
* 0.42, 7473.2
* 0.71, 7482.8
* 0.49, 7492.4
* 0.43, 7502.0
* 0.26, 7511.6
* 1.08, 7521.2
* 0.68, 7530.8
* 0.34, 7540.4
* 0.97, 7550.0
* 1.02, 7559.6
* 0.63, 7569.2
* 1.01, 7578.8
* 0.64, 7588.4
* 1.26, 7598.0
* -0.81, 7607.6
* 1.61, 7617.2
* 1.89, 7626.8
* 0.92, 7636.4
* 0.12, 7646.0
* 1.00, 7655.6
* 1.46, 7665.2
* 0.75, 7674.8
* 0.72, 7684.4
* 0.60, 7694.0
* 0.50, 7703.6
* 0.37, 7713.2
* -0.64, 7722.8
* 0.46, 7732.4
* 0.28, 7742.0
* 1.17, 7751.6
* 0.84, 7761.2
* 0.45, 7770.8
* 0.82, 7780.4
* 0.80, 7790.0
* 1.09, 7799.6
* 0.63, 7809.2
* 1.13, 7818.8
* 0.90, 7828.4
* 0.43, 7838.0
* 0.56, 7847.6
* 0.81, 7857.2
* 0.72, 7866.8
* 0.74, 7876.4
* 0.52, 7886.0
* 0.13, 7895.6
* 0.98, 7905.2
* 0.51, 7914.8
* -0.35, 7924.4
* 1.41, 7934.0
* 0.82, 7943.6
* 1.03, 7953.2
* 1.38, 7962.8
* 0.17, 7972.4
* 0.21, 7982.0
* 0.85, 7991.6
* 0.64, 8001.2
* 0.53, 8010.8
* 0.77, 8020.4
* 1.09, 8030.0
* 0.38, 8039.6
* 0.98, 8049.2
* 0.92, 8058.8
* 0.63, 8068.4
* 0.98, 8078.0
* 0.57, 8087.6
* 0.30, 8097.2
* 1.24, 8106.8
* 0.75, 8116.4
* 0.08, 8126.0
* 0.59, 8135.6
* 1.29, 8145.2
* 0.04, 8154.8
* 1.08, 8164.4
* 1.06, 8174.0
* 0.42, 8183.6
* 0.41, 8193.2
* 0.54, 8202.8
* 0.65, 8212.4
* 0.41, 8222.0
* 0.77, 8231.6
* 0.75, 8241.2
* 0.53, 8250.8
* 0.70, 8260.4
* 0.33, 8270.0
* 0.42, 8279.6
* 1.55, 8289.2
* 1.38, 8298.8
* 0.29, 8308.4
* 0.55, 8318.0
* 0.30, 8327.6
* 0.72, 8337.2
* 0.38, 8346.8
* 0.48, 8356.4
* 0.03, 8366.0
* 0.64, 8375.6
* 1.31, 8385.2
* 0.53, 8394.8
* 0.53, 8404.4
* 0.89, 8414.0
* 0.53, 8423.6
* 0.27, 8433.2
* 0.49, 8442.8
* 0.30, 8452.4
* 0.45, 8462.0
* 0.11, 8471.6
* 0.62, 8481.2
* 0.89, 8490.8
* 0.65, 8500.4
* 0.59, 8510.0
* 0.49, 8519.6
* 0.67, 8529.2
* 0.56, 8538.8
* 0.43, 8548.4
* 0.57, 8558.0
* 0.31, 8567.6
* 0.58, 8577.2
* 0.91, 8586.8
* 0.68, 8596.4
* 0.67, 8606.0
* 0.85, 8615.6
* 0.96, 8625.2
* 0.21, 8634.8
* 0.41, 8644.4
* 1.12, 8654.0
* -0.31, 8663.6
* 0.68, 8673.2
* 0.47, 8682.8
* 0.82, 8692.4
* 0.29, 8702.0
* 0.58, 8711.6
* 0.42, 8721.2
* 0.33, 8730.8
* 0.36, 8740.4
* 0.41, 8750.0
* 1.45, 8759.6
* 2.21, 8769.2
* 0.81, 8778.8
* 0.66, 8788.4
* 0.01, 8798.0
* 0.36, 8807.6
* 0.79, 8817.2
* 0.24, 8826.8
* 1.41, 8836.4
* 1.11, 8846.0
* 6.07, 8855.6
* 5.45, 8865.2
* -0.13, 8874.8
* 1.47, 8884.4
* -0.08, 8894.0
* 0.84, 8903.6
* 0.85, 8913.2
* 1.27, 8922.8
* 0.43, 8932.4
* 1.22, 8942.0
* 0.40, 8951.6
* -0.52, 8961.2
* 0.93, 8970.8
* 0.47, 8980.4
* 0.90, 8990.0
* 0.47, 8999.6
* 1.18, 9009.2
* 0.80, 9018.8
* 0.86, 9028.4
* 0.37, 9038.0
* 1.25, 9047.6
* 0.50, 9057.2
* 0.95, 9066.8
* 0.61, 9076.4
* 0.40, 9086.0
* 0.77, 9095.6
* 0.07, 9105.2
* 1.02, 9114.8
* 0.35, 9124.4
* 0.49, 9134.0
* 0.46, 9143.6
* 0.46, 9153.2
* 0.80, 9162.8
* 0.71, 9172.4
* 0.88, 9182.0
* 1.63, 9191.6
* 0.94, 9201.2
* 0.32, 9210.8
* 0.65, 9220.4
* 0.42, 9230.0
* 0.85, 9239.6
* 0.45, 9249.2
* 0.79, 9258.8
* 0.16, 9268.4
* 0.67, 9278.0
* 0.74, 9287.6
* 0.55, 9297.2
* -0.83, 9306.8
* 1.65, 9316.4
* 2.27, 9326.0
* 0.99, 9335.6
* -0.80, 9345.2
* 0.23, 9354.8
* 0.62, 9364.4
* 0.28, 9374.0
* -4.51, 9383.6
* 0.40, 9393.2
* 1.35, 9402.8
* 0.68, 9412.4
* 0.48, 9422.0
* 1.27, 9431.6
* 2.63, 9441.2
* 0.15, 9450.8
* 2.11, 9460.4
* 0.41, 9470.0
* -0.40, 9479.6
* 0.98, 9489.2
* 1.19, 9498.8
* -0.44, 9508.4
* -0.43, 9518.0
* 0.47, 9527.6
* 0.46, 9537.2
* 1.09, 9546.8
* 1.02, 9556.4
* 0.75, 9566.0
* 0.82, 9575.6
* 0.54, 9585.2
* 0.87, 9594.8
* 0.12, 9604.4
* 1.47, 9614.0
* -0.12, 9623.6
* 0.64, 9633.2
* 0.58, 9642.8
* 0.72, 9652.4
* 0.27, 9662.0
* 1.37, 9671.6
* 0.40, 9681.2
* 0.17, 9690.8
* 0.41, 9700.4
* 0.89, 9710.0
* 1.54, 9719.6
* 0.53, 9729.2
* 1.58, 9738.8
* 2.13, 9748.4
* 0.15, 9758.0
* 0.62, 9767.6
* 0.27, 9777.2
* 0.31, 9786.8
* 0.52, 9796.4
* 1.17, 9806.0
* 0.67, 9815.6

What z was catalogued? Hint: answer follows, 1.376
